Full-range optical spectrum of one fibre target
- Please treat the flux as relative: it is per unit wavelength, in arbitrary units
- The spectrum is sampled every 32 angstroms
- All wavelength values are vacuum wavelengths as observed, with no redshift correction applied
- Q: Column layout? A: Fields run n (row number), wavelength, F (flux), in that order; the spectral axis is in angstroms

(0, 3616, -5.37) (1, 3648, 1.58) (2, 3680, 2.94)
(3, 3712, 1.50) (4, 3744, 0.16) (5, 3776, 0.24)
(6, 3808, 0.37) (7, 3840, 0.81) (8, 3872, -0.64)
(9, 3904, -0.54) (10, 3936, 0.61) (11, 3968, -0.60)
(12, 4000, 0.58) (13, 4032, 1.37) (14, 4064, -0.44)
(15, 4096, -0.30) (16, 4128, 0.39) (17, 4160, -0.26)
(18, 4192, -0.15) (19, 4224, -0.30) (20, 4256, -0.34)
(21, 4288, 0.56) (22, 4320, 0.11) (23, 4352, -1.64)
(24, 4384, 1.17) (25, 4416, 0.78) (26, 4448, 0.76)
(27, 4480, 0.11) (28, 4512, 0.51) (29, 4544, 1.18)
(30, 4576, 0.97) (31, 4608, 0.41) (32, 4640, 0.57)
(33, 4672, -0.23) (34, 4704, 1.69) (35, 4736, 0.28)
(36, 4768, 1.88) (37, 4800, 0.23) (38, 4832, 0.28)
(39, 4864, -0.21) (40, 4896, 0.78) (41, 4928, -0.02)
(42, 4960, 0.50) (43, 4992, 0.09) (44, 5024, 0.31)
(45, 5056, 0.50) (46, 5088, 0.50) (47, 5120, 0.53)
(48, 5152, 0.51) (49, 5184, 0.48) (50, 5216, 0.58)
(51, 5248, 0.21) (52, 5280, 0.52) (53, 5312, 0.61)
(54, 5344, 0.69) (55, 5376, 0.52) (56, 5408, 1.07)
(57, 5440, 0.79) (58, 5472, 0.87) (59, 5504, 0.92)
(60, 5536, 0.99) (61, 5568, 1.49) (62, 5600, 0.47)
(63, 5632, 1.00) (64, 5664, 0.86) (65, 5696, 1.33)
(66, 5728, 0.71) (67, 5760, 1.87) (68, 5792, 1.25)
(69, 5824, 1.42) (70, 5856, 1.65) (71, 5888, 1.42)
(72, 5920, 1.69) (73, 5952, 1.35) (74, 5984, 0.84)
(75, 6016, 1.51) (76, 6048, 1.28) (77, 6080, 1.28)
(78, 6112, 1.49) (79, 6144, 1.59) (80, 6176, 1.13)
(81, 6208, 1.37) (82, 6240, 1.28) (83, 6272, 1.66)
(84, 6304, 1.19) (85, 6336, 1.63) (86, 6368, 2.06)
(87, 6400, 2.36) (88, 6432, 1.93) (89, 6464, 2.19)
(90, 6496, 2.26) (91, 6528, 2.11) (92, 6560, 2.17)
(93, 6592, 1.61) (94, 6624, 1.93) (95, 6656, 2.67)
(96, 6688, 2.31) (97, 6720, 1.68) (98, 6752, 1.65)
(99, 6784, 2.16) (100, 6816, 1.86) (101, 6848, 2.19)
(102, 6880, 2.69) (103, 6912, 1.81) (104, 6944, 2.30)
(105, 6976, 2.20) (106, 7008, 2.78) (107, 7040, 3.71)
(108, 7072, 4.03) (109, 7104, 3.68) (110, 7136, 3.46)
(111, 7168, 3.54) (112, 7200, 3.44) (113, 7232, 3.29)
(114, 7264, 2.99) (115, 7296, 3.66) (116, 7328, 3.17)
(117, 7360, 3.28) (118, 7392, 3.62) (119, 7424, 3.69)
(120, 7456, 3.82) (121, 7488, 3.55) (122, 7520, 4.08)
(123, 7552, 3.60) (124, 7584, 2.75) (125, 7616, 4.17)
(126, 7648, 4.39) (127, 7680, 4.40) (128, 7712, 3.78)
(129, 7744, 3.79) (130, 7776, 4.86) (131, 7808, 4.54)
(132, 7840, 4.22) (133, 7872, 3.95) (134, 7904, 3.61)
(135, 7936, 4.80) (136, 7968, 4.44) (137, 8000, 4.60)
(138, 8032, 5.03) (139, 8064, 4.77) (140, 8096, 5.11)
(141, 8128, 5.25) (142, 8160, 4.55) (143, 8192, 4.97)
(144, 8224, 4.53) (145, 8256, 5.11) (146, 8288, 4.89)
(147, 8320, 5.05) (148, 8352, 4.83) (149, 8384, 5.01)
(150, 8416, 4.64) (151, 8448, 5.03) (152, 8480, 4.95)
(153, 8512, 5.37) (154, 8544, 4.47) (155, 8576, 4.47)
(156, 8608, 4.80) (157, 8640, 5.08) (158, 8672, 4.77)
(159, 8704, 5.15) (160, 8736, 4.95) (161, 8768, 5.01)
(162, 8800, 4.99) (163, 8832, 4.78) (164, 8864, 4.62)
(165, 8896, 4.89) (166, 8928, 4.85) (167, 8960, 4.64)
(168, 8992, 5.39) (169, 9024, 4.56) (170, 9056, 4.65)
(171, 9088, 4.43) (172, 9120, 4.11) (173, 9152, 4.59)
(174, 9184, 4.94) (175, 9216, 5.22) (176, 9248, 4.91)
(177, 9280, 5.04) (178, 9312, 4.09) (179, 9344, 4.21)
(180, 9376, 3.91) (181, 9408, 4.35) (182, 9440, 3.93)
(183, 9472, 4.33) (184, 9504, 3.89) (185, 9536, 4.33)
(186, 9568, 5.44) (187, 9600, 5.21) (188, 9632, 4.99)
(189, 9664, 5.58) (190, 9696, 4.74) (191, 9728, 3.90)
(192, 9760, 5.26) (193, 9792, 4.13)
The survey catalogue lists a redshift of 0.76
